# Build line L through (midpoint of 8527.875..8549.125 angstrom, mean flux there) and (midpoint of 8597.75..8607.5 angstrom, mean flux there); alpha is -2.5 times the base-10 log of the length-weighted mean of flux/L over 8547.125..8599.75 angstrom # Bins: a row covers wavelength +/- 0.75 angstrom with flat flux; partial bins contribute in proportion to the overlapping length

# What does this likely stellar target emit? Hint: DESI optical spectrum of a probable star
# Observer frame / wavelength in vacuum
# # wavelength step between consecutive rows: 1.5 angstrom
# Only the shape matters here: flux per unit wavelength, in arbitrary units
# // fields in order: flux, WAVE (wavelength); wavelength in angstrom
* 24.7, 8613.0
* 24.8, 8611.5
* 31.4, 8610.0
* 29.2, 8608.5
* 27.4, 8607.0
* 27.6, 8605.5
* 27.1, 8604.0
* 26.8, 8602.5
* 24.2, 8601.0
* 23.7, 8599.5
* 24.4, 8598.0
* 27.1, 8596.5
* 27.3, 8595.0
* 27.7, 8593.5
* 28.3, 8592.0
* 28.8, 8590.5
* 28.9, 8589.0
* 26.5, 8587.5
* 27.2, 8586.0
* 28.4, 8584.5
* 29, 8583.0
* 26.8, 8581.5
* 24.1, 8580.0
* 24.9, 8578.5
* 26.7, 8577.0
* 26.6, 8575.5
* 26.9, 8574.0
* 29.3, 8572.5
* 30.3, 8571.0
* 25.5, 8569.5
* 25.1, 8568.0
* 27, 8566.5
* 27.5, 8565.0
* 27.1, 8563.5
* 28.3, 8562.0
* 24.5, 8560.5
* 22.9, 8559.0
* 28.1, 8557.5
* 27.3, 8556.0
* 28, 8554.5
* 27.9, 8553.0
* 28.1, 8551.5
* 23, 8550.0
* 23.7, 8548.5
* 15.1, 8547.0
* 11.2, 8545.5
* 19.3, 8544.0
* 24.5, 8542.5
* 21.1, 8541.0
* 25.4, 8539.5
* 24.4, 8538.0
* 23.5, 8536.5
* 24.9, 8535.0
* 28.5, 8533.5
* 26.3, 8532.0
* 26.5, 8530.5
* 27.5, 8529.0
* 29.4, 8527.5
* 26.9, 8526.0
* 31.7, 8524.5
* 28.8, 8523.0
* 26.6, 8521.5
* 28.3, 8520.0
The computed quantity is -0.09 mag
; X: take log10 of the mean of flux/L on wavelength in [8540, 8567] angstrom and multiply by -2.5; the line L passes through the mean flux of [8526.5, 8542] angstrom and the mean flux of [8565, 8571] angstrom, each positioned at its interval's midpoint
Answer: 0.092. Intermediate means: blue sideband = 25.7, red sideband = 26.6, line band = 24.1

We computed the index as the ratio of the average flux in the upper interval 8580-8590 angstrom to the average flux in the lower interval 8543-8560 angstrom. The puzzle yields 1.19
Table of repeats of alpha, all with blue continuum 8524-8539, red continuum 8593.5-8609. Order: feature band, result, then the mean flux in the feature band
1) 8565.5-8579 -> -0.01 mag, 27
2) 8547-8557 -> 0.05 mag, 25.5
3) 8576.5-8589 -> -0.01 mag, 26.8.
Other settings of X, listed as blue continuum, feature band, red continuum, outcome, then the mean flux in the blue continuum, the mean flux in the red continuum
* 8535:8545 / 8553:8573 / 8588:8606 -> -0.11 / 22.9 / 26.8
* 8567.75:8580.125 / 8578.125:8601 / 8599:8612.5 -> 0.00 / 26.8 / 26.9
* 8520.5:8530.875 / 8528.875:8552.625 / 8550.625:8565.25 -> 0.19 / 28.3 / 26.9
